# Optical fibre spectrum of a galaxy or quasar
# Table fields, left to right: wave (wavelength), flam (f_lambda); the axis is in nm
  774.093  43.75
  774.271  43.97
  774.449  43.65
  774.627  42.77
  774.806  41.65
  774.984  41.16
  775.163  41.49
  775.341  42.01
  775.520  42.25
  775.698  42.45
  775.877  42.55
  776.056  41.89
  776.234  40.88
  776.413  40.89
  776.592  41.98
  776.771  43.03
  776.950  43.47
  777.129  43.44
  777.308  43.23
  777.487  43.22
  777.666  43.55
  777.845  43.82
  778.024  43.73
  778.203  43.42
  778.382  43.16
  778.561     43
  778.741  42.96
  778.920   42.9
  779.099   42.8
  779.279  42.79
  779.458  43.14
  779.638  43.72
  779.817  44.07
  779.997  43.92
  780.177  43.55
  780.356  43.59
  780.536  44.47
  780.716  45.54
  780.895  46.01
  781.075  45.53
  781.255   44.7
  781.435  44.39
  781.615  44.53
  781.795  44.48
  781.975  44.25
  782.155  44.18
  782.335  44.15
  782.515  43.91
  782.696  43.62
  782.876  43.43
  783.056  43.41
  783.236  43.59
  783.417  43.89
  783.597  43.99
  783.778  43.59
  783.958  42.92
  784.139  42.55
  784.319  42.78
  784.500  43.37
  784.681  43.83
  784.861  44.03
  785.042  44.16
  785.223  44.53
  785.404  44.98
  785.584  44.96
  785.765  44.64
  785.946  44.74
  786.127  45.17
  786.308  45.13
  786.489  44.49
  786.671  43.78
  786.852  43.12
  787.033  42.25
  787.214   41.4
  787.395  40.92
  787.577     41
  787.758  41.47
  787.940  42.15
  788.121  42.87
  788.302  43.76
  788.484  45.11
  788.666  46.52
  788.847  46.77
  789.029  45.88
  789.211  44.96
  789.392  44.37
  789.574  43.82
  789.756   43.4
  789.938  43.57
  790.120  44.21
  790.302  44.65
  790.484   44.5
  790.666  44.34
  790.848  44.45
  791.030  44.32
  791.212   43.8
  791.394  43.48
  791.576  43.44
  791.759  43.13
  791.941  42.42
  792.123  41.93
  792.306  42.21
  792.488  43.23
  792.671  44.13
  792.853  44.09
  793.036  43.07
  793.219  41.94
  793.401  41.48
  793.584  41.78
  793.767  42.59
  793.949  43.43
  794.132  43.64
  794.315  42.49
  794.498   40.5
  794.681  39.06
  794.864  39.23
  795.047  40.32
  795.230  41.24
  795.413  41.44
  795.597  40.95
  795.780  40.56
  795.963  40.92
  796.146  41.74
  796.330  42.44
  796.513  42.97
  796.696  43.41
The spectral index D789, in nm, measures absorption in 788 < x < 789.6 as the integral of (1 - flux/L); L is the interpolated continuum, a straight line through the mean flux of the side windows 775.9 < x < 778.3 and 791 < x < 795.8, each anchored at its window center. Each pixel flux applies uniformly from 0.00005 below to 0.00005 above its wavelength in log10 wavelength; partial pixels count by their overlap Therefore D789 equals -0.095 nm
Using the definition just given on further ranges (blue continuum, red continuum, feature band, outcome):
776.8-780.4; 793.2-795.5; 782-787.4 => -0.14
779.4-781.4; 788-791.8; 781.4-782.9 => 0.01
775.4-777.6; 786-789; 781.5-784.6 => -0.04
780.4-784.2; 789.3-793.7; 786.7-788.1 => 0.06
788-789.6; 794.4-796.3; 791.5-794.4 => -0.04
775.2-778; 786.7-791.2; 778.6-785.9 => -0.14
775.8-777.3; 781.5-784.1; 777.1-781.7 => -0.09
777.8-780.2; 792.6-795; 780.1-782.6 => -0.08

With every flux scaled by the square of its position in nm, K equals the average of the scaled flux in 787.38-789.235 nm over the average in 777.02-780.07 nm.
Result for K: 1.04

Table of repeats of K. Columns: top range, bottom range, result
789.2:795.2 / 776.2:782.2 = 1.02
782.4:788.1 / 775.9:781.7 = 1.02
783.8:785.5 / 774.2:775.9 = 1.06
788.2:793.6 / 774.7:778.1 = 1.07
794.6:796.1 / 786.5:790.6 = 0.94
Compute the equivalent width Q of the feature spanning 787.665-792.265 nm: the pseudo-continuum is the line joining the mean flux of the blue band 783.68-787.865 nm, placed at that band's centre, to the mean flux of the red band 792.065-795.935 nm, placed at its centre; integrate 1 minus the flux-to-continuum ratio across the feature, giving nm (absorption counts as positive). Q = -0.14 nm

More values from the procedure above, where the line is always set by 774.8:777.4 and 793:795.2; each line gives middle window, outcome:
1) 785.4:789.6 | -0.21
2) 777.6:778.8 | -0.04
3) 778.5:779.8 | -0.03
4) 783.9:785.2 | -0.05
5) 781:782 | -0.06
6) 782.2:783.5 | -0.06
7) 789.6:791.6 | -0.11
